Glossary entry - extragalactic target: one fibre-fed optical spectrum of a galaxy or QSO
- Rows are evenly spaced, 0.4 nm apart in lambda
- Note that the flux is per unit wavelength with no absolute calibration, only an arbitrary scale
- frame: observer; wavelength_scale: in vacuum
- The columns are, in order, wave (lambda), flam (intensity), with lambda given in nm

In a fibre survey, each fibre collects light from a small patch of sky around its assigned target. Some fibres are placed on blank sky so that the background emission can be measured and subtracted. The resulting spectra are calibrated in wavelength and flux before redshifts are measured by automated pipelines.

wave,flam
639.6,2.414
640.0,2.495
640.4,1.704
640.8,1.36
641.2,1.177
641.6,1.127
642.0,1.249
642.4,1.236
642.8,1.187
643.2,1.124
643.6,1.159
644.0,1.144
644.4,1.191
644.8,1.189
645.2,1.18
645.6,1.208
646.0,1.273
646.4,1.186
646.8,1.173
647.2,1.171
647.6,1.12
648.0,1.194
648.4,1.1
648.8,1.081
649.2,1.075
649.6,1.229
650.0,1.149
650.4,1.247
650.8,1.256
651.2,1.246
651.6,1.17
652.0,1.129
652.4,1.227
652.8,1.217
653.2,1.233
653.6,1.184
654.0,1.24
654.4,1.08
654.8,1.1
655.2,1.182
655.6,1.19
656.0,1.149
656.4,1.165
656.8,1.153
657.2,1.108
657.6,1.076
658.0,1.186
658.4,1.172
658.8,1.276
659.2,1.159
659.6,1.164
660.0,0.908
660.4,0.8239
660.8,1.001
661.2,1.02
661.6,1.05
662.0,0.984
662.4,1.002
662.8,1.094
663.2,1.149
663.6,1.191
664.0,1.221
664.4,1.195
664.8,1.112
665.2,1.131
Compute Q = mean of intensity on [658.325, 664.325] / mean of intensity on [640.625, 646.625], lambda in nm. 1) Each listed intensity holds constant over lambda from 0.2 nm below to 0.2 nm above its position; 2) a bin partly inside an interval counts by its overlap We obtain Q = 0.90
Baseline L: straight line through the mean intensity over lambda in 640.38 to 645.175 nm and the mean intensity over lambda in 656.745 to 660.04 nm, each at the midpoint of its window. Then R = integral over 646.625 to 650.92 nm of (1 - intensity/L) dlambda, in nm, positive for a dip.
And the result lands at 0.10 nm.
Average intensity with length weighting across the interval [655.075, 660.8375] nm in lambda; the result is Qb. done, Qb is 1.12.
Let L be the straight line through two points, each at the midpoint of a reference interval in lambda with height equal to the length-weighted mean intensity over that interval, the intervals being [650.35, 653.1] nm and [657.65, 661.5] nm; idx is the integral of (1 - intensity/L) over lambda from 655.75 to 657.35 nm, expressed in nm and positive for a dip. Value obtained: -0.02 nm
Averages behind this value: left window 1.21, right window 1.08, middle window 1.15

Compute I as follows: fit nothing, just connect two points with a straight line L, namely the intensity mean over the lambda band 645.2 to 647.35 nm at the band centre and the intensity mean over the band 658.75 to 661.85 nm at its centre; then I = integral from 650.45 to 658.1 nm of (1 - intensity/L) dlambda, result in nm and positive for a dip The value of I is -0.46 nm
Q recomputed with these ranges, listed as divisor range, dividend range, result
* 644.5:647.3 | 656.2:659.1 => 0.97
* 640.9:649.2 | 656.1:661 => 0.94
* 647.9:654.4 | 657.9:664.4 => 0.92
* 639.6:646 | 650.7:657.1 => 0.88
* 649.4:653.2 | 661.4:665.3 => 0.92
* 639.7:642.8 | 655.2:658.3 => 0.77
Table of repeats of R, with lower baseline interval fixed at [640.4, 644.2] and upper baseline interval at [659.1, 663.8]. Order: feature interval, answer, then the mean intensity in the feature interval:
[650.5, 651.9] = -0.10 nm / 1.22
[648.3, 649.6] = 0.06 nm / 1.11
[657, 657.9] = -0.02 nm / 1.1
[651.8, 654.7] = -0.17 nm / 1.18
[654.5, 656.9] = -0.12 nm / 1.15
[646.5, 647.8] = 0.02 nm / 1.16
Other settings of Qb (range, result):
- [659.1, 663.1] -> 1.02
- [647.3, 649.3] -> 1.12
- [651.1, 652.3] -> 1.18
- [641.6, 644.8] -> 1.18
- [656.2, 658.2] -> 1.14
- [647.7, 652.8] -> 1.18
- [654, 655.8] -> 1.15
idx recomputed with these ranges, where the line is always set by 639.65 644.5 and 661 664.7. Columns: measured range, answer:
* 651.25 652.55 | 0.071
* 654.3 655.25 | 0.074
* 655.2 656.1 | 0.018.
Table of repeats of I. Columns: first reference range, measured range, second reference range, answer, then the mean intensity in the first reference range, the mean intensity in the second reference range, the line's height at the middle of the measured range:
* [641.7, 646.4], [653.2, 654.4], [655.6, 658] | -0.043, 1.19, 1.14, 1.15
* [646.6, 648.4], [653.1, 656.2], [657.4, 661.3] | -0.159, 1.16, 1.08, 1.11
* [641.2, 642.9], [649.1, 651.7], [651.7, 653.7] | -0.009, 1.2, 1.2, 1.2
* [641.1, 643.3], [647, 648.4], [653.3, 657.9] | 0.022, 1.19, 1.15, 1.17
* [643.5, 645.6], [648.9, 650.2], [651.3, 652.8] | 0.041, 1.18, 1.19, 1.18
